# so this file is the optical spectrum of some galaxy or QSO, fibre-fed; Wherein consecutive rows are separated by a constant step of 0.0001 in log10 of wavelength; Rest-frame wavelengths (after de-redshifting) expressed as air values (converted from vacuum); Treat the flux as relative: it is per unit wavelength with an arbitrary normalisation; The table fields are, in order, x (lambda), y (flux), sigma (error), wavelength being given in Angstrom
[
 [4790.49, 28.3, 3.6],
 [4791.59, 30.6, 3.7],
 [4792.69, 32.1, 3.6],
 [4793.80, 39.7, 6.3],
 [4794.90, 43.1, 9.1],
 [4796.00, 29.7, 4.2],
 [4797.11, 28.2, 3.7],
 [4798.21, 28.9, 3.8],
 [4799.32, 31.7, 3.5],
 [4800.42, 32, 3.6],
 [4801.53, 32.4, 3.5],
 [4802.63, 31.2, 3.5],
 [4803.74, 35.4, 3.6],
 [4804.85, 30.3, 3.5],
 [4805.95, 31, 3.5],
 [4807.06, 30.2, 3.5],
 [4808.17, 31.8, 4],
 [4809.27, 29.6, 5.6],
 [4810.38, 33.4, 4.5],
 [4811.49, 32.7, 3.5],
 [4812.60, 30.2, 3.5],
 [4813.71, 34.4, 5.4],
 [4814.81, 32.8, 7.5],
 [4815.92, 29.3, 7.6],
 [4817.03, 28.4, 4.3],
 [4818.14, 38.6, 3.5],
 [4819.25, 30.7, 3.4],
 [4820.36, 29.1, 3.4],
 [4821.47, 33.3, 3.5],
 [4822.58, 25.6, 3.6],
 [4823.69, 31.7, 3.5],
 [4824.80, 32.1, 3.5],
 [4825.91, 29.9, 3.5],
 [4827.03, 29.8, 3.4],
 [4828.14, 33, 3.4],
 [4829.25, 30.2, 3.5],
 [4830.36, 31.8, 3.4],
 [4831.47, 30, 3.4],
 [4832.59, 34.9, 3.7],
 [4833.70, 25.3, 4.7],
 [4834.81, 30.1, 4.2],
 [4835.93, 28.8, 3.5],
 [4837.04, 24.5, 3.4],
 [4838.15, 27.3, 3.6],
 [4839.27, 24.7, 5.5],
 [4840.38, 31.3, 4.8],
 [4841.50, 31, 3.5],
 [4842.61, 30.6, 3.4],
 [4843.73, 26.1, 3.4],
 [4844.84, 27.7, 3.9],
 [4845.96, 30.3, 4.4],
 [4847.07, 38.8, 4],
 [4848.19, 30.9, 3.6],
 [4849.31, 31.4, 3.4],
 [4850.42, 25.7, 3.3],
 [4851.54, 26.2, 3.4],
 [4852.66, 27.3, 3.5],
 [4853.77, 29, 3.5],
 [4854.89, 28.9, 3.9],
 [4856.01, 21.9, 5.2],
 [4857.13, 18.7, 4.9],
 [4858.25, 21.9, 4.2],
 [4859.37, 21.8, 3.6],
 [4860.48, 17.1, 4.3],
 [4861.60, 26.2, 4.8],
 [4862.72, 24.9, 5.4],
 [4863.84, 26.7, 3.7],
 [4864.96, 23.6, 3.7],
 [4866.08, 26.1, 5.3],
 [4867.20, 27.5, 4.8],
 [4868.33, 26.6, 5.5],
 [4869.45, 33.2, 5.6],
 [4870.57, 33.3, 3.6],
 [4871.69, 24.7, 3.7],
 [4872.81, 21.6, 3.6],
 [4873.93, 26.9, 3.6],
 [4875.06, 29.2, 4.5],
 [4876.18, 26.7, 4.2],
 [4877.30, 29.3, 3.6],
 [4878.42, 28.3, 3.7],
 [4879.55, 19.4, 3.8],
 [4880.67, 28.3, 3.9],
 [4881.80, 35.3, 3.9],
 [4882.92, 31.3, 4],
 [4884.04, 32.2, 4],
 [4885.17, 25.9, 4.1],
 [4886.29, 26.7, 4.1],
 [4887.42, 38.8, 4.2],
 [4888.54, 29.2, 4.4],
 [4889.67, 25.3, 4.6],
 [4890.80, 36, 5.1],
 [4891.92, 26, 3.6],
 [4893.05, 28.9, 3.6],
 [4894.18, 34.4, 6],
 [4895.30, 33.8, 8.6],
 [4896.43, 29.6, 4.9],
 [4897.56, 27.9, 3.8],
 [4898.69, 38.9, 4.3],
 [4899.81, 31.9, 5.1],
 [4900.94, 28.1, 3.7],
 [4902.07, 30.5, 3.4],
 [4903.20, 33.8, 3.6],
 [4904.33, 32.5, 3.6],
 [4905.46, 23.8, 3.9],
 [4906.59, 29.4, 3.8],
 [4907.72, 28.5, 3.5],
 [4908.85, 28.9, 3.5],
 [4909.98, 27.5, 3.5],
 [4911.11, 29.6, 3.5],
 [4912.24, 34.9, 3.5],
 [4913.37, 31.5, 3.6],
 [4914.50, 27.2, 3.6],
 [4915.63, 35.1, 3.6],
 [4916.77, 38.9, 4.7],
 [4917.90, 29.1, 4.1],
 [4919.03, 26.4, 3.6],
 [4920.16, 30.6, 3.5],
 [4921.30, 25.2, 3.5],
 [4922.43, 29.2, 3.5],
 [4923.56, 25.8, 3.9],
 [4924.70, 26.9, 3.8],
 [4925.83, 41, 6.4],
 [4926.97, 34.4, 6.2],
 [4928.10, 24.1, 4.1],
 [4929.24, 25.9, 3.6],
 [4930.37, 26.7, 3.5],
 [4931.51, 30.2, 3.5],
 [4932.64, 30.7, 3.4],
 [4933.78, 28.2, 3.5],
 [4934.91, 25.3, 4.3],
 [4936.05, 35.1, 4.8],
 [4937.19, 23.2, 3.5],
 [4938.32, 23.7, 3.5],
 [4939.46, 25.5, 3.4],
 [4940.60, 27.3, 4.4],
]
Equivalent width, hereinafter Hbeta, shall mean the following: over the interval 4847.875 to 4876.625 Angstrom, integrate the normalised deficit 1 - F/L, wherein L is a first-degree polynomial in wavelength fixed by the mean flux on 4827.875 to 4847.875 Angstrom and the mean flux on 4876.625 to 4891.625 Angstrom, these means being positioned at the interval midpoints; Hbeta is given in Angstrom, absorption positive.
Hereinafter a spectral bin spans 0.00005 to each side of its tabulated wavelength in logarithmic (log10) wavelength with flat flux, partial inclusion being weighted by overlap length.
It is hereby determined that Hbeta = 3.5 Angstrom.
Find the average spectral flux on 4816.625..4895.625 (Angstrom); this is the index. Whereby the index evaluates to 28.6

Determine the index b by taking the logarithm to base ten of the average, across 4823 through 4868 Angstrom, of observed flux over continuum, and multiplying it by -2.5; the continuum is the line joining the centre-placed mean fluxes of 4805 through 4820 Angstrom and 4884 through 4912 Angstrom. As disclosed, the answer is 0.12 mag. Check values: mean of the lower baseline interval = 31.7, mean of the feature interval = 27.9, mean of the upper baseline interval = 30.3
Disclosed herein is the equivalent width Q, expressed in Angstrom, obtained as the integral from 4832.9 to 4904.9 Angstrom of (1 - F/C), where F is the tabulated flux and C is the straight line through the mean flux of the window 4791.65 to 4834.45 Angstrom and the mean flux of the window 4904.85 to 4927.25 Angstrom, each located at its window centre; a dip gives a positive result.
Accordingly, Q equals 5.6 Angstrom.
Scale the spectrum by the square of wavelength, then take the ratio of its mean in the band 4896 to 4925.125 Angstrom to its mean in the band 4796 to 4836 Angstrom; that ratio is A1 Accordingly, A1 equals 1.0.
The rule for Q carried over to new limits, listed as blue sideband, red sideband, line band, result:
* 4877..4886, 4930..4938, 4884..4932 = -2.9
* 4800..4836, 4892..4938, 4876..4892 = 0.5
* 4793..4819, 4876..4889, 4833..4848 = 0.9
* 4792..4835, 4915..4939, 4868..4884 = 1.1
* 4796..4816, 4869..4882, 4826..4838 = 0.1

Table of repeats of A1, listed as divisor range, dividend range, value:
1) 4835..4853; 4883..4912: 1.07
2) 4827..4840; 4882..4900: 1.09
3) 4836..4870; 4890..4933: 1.15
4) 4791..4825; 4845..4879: 0.86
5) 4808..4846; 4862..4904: 0.99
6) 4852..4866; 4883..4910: 1.28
